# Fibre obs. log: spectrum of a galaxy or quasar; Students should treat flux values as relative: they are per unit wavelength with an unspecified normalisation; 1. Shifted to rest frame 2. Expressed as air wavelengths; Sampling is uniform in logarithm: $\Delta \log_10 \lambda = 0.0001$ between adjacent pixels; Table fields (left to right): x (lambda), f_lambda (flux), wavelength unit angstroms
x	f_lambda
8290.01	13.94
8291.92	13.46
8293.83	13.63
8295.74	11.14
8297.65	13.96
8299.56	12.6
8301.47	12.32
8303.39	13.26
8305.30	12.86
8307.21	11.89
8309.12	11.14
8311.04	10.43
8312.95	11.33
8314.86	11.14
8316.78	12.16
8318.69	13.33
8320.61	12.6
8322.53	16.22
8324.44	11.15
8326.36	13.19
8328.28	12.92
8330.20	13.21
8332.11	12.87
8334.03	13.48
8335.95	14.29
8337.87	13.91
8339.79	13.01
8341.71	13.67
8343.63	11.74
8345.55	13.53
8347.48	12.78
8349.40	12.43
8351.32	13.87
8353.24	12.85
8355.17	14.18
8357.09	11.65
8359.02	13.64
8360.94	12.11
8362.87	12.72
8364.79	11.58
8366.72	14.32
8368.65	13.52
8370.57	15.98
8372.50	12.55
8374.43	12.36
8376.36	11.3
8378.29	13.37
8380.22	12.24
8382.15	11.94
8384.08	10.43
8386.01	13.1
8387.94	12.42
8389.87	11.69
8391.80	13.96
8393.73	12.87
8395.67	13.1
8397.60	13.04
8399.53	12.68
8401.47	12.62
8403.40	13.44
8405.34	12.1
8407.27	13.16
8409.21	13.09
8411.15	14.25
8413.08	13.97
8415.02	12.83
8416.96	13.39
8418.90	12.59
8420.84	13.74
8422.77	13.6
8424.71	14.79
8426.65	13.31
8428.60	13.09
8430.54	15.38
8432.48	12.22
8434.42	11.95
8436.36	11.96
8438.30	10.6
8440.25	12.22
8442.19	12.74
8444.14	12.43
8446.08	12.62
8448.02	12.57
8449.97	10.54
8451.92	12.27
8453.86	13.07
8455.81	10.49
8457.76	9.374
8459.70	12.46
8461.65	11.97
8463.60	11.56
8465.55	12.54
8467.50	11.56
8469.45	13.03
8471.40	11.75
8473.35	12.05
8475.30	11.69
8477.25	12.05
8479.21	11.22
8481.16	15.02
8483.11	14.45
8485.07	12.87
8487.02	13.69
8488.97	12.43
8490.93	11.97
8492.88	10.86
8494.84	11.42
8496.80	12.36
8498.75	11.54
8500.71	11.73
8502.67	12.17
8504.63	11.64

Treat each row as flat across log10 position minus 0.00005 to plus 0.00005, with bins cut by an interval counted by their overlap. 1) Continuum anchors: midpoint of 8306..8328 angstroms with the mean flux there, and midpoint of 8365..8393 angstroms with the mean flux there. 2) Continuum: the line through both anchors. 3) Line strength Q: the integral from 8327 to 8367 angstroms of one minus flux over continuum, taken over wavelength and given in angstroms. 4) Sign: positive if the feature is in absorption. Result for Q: -1.8 angstroms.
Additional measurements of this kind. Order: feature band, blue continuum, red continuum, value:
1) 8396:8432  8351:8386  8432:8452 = -3.2 angstroms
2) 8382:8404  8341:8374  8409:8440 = 0.9 angstroms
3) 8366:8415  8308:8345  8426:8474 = -2.0 angstroms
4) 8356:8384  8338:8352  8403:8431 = 1.0 angstroms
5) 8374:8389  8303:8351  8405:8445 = 0.9 angstroms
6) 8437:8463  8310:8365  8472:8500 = 1.5 angstroms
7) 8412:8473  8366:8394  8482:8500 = 0.5 angstroms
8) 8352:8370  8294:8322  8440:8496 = -1.2 angstroms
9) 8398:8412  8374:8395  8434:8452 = -0.9 angstroms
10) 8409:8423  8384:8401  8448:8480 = -1.2 angstroms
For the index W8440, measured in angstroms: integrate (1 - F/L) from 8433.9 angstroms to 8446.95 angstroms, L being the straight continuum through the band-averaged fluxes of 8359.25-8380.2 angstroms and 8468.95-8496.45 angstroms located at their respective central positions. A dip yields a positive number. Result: 0.6 angstroms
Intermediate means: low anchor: 13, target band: 12.1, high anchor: 12.5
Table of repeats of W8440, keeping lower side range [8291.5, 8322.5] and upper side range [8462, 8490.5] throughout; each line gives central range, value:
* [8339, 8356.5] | -0.90 angstroms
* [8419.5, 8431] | -1.26 angstroms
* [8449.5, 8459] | 0.99 angstroms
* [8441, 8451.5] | 0.28 angstroms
